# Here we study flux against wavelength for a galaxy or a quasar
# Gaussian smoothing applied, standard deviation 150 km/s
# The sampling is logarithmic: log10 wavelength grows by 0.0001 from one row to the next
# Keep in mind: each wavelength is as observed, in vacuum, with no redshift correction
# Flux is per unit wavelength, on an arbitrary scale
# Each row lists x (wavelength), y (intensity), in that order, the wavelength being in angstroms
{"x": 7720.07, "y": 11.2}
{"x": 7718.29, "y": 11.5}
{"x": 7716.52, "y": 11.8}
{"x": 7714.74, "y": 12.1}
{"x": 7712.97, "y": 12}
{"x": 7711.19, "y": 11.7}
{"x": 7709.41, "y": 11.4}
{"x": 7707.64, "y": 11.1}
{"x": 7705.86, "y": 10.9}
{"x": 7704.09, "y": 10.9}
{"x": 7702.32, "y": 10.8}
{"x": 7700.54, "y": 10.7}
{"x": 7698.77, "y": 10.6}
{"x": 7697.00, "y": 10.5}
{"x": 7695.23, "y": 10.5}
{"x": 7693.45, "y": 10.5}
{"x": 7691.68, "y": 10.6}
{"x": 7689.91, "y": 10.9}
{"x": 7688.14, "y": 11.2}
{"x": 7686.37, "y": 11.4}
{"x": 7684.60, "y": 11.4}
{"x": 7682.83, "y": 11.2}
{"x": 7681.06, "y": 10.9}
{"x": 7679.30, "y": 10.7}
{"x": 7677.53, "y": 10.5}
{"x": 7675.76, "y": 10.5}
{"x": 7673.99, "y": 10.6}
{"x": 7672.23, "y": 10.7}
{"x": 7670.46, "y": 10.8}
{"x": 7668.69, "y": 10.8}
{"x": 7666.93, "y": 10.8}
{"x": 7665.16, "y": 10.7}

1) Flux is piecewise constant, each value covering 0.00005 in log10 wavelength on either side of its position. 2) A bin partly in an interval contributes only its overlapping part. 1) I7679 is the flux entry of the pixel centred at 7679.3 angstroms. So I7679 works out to 10.7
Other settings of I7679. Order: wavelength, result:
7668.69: 10.8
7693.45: 10.5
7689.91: 10.9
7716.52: 11.8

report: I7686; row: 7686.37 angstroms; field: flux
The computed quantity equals 11.4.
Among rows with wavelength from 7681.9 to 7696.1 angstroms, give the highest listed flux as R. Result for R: 11.4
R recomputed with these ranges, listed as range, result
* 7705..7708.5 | 11.1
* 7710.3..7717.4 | 12.1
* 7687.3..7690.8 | 11.2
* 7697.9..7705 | 10.9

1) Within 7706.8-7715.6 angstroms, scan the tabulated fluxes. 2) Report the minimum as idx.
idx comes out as 11.1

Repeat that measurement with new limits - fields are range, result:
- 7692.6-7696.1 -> 10.5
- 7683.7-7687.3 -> 11.4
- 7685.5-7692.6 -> 10.6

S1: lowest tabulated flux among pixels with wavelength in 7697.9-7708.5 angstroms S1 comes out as 10.6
